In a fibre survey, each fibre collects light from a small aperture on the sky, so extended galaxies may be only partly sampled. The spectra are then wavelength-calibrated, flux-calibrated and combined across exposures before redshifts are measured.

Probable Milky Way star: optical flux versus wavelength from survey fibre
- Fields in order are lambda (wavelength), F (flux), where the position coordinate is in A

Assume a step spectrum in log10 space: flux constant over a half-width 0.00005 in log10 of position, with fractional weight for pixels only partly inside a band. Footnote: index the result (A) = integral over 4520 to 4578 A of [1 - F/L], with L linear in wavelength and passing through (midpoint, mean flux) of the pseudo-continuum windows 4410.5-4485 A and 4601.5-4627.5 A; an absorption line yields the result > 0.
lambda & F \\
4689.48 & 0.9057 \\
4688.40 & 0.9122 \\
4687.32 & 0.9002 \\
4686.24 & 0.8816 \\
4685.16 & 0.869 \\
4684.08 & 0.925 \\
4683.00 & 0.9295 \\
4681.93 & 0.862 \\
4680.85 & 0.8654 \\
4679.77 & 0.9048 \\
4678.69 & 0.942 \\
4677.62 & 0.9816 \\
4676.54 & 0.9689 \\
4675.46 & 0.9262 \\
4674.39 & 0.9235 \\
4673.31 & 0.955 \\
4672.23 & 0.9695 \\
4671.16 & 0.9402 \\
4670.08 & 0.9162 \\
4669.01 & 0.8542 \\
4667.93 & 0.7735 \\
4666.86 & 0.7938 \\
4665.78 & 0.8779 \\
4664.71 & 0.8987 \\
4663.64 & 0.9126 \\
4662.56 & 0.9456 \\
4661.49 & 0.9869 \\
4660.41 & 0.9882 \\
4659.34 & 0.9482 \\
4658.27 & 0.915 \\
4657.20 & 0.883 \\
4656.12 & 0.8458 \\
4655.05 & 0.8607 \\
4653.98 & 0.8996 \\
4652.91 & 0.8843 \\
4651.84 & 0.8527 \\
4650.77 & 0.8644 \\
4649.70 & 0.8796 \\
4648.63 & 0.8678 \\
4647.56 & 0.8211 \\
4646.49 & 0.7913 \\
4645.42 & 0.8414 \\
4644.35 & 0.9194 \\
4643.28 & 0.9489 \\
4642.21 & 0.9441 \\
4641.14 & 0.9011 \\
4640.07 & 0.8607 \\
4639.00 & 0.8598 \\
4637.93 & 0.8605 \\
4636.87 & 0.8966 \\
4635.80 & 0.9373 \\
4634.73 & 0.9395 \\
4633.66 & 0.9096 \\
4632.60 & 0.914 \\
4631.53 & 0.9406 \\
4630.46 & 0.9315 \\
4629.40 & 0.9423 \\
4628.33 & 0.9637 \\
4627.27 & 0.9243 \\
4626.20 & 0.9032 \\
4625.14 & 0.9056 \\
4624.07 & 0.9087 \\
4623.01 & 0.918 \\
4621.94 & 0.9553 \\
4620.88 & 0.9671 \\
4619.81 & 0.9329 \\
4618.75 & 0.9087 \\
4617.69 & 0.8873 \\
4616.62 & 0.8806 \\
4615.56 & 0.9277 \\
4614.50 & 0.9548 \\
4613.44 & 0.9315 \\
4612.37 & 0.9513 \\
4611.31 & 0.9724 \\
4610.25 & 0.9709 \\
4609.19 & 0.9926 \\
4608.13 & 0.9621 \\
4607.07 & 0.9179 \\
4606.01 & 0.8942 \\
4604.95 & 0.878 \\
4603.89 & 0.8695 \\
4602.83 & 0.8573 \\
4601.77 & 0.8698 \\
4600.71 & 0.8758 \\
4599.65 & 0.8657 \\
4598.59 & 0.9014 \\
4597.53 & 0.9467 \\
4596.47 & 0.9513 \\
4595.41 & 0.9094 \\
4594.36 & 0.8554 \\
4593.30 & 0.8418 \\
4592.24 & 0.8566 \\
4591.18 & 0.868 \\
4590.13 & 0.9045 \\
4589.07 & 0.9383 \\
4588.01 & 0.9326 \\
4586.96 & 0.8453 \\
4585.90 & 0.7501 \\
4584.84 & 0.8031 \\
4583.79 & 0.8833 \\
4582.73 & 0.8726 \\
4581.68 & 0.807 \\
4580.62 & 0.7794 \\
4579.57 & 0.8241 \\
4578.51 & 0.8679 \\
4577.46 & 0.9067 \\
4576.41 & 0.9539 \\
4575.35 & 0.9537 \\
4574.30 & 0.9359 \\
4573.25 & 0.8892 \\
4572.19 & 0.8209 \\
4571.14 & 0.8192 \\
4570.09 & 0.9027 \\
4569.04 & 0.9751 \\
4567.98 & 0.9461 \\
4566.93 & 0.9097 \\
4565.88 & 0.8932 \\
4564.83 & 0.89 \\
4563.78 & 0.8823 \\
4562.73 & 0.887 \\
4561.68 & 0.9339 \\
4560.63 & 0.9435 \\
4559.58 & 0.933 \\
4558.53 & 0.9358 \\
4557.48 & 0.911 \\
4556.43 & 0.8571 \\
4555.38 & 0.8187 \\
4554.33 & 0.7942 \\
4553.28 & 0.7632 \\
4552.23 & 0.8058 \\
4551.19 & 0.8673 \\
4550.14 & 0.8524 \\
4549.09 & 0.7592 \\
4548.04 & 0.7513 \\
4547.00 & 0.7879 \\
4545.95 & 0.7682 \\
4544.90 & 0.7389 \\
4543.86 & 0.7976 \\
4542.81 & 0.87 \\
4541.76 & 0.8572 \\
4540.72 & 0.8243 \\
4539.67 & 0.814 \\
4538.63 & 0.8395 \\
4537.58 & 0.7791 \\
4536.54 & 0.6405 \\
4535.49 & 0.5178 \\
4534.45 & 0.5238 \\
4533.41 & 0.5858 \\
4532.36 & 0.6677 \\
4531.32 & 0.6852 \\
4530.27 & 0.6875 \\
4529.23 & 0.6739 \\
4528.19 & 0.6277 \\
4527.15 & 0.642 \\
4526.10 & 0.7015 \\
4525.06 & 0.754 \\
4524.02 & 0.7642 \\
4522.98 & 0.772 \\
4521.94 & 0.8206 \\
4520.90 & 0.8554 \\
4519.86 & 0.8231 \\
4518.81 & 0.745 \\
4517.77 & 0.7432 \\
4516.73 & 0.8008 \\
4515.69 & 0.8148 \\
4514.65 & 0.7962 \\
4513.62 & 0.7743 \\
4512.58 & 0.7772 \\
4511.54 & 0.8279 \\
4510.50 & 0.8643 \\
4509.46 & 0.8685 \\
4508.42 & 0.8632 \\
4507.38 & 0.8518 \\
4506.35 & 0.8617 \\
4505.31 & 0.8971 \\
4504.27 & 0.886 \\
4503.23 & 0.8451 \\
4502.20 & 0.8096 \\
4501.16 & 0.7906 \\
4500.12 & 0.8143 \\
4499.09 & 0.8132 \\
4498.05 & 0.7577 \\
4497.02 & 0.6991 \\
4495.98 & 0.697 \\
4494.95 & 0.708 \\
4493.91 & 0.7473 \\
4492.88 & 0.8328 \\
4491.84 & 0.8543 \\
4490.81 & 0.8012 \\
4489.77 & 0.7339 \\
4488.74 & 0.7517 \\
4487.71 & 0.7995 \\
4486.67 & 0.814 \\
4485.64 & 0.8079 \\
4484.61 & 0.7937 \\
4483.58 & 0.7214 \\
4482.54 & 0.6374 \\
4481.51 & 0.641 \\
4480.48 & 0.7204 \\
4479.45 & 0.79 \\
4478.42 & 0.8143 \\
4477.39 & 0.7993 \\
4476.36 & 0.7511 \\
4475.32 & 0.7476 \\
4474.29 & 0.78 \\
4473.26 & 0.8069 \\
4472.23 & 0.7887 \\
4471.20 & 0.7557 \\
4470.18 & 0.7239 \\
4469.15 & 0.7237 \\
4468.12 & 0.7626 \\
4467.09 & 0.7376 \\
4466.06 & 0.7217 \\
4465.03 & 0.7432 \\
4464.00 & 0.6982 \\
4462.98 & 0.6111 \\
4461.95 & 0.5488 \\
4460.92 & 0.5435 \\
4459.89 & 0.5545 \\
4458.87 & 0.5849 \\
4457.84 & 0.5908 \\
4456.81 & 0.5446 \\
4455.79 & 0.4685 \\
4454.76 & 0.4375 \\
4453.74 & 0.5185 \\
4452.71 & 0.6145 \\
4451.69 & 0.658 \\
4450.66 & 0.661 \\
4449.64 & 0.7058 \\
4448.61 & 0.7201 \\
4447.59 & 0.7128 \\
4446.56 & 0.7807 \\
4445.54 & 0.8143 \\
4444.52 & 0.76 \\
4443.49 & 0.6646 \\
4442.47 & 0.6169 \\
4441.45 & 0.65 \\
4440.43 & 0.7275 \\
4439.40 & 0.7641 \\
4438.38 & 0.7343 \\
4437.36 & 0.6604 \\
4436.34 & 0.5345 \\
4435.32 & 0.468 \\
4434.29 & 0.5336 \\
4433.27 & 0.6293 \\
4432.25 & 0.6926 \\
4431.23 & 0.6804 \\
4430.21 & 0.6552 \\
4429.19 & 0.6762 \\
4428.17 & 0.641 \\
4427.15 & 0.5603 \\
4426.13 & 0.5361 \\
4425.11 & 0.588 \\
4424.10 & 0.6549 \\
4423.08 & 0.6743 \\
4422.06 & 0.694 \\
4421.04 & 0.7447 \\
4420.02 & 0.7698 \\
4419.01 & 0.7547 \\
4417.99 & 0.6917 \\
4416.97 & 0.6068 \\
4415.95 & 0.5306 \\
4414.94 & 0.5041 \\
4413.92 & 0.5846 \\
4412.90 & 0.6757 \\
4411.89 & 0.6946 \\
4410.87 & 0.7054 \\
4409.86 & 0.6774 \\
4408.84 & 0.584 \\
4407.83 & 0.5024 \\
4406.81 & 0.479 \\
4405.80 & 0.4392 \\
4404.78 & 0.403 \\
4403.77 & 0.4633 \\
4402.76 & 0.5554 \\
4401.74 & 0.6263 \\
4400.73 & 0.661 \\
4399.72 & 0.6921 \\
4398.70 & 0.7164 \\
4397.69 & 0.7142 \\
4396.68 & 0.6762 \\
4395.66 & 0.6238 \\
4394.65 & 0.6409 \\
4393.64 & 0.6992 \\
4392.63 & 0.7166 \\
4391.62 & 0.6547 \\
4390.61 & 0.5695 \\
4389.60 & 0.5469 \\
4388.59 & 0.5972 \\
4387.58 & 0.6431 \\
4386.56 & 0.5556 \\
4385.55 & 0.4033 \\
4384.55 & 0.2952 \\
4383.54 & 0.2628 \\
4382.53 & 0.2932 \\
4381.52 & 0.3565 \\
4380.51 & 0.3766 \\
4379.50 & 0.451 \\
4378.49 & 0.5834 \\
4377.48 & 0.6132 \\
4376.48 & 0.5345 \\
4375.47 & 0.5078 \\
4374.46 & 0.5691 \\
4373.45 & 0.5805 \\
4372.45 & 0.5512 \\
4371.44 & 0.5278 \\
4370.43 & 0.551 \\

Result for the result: 1.0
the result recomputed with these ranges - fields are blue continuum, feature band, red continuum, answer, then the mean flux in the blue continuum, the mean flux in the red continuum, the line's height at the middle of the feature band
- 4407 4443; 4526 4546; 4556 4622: 2.6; 0.639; 0.899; 0.815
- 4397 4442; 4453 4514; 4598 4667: -2.3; 0.626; 0.907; 0.71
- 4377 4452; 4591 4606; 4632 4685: -1.0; 0.611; 0.9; 0.829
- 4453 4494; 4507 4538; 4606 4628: 1.6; 0.704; 0.933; 0.783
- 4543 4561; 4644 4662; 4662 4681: 0.2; 0.828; 0.909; 0.897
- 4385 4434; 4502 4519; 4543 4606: -1.2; 0.62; 0.867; 0.771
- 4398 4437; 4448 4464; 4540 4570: 2.2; 0.613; 0.856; 0.681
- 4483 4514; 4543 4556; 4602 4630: 0.9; 0.802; 0.926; 0.856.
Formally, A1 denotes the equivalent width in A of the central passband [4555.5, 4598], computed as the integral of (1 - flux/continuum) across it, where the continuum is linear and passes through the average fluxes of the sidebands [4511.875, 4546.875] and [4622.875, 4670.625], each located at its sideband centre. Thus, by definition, -4.39 A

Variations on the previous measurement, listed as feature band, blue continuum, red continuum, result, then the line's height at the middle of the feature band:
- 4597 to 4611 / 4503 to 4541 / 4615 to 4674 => -0.9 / 0.856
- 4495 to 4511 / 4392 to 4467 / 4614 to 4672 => -2.0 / 0.726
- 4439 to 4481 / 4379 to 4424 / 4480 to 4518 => 1.2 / 0.706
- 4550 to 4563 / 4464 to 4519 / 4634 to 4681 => -0.7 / 0.827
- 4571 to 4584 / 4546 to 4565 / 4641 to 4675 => -0.2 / 0.861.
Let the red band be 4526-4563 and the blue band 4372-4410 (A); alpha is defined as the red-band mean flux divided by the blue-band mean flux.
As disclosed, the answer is 1.4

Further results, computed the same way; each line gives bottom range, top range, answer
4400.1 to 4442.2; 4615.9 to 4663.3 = 1.46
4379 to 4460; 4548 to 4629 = 1.48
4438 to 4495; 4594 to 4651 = 1.29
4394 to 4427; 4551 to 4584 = 1.42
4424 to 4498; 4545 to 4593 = 1.26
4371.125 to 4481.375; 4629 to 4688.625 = 1.44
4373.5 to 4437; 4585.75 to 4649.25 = 1.55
